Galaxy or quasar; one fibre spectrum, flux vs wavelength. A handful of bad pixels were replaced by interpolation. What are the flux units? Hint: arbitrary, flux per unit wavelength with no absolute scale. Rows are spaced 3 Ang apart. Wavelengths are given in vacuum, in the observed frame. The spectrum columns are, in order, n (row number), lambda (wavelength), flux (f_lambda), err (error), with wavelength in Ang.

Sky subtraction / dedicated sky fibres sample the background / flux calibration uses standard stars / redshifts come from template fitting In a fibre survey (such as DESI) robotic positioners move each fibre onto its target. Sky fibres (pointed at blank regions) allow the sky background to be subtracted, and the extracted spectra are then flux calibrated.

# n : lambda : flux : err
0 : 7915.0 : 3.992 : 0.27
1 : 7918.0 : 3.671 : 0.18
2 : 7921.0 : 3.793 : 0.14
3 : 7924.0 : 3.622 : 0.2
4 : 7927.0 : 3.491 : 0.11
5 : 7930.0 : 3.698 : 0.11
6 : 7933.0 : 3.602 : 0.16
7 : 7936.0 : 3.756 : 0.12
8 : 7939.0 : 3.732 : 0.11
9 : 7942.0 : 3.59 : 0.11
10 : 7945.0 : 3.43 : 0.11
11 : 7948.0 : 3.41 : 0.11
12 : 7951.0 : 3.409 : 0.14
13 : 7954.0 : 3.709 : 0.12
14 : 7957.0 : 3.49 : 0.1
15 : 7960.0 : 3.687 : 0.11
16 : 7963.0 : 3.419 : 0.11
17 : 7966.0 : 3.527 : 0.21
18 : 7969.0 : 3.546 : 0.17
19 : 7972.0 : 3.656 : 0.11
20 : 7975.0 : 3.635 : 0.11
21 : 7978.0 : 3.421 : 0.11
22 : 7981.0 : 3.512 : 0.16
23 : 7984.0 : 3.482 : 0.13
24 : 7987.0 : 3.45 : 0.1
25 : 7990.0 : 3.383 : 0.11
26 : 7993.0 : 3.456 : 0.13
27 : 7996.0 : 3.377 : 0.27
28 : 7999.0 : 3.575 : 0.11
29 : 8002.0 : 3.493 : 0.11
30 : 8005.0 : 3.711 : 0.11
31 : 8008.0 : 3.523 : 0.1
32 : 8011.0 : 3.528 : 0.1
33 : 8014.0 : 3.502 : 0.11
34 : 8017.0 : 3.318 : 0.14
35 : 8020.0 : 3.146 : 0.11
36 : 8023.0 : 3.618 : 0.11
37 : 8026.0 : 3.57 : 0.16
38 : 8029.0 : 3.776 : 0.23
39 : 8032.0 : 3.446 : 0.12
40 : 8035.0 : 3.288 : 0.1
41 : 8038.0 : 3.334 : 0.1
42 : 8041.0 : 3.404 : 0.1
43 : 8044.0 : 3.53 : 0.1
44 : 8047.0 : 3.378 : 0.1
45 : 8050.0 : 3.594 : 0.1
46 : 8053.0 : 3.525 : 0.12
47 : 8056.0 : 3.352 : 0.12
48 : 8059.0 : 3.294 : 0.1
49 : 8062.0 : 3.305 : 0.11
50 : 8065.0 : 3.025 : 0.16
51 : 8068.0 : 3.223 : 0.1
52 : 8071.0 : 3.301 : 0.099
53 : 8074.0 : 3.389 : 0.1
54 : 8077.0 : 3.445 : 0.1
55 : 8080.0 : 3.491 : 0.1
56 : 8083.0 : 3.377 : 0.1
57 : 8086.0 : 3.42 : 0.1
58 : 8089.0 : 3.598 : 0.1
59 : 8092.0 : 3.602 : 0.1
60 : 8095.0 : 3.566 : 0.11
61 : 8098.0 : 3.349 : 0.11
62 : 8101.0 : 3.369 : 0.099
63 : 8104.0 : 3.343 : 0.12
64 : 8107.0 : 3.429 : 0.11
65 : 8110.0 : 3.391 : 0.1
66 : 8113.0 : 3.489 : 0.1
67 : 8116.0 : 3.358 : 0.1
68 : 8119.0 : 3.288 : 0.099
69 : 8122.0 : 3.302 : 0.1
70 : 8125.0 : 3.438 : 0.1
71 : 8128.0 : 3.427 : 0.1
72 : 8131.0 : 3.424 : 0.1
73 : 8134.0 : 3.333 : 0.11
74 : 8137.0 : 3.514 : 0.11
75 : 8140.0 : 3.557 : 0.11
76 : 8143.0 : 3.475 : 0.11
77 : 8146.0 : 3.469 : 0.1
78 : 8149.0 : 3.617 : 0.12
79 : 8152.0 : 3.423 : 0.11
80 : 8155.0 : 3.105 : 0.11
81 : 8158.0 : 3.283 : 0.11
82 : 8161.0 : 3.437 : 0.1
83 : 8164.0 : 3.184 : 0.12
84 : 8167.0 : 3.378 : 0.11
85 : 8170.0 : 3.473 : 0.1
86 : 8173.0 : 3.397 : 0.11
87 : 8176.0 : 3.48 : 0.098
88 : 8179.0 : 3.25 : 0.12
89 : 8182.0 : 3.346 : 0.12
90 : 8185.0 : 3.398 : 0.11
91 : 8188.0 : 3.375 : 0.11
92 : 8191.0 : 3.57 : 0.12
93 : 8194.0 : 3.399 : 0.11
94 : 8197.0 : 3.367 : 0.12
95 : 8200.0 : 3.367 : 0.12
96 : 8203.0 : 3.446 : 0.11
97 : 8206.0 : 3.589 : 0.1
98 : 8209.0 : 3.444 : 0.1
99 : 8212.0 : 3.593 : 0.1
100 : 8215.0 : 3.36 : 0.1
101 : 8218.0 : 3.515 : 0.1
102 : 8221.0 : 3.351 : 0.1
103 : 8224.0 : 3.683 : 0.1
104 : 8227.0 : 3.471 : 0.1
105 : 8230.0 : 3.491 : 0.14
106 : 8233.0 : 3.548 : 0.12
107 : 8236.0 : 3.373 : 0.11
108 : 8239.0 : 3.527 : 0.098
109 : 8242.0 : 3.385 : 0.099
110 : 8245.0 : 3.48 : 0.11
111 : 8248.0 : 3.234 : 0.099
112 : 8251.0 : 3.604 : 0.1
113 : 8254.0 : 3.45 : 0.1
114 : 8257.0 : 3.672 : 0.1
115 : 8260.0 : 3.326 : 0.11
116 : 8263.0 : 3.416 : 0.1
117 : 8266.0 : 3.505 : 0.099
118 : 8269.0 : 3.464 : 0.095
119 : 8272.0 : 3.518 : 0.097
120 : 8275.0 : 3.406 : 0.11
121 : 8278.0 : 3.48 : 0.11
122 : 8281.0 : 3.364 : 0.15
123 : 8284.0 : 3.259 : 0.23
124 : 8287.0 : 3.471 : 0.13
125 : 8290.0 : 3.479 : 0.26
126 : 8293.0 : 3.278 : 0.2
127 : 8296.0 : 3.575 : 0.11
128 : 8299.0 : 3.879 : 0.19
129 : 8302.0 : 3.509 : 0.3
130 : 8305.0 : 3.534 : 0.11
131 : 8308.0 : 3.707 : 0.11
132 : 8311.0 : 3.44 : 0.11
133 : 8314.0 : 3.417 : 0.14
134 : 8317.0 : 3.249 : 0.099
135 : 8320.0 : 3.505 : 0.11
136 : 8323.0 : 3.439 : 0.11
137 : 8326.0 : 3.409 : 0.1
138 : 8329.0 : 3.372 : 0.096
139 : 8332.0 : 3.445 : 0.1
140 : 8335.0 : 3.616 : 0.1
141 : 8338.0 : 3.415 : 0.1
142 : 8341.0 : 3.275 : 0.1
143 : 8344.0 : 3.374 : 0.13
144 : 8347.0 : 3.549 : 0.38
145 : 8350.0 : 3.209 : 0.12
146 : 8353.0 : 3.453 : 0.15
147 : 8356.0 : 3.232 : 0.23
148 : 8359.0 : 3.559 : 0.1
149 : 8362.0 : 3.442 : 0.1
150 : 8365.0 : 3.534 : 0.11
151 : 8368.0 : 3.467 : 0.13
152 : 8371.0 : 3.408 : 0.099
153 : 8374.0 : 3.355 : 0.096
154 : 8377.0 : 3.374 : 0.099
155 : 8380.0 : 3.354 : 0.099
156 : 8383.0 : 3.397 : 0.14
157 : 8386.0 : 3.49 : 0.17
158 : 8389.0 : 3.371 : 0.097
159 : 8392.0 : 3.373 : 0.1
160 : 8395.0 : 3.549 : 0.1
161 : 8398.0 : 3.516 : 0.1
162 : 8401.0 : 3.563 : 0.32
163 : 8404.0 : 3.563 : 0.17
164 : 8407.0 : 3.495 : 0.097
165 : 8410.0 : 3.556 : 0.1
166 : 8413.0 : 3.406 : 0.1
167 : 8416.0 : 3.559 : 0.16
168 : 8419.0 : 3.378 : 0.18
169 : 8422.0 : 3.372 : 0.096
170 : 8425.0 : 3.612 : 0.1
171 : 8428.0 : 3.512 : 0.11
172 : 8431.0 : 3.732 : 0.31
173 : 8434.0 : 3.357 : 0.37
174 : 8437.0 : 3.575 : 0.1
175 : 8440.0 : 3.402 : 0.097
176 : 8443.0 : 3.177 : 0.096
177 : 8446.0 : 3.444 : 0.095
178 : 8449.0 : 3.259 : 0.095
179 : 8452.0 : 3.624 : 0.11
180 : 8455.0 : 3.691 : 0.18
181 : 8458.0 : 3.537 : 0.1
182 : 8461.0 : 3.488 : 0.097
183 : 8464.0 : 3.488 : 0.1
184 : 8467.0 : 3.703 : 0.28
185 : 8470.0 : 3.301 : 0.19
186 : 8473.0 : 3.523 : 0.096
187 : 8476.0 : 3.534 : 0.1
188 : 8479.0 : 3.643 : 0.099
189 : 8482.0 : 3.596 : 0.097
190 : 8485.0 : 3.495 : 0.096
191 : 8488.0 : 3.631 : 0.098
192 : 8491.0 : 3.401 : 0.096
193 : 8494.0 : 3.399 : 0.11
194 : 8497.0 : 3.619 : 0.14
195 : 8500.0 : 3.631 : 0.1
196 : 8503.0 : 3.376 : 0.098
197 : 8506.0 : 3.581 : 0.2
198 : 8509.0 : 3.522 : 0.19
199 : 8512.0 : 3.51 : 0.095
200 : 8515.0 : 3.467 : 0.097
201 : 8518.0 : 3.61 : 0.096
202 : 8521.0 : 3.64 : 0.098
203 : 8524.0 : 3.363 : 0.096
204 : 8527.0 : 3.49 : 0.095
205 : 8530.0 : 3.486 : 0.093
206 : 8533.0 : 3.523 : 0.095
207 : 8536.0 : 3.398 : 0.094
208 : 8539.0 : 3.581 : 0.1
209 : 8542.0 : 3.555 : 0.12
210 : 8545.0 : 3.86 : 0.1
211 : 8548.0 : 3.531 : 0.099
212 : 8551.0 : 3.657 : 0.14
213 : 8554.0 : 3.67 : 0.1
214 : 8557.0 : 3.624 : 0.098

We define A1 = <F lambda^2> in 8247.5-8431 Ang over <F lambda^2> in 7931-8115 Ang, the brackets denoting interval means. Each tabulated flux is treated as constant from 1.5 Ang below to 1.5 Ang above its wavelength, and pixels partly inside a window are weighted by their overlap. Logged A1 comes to 1.1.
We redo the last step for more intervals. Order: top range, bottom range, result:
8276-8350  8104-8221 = 1.05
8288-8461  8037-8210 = 1.08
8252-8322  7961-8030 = 1.07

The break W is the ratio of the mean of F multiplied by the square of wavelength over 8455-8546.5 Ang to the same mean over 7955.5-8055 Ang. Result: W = 1.1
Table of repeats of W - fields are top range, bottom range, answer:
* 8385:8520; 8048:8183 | 1.12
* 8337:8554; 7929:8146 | 1.11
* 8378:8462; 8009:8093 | 1.11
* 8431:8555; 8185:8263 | 1.09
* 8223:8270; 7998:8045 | 1.05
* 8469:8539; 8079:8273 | 1.11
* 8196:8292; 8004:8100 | 1.06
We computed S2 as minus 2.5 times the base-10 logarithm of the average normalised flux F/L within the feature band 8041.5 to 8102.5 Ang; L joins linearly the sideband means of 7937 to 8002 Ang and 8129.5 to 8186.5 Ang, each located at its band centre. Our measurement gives 0.01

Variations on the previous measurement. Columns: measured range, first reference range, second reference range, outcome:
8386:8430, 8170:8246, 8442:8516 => 0.00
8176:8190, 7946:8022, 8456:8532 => 0.04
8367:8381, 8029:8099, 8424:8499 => 0.03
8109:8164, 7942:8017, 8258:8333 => 0.03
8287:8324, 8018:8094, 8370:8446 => -0.02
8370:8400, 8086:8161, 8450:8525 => 0.03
